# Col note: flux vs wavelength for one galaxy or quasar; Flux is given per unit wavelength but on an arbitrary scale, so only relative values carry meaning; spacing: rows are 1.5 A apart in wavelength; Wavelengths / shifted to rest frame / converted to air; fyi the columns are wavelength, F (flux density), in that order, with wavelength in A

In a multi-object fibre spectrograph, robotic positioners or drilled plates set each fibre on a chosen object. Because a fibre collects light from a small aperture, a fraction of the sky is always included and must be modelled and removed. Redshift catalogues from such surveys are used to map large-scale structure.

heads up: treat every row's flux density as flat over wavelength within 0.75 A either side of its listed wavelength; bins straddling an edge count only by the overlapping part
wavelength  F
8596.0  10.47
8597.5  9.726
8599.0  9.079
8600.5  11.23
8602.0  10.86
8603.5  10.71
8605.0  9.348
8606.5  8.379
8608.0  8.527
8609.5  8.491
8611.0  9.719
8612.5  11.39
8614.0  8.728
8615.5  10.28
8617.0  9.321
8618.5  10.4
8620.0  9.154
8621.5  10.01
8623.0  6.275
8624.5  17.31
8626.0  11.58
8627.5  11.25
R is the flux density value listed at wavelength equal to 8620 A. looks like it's 9.154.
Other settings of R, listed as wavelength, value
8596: 10.47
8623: 6.275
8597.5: 9.726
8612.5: 11.39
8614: 8.728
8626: 11.58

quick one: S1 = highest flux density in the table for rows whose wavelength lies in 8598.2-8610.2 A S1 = 11.23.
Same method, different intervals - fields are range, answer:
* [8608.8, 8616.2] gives 11.39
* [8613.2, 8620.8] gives 10.4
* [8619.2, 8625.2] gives 17.31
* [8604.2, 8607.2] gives 9.348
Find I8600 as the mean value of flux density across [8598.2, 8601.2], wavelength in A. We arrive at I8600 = 10.1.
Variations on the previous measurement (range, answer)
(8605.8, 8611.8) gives 8.8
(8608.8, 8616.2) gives 9.73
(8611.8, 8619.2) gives 10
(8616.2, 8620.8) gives 9.64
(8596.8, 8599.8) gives 9.43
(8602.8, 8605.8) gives 9.99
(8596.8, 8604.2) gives 10.3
